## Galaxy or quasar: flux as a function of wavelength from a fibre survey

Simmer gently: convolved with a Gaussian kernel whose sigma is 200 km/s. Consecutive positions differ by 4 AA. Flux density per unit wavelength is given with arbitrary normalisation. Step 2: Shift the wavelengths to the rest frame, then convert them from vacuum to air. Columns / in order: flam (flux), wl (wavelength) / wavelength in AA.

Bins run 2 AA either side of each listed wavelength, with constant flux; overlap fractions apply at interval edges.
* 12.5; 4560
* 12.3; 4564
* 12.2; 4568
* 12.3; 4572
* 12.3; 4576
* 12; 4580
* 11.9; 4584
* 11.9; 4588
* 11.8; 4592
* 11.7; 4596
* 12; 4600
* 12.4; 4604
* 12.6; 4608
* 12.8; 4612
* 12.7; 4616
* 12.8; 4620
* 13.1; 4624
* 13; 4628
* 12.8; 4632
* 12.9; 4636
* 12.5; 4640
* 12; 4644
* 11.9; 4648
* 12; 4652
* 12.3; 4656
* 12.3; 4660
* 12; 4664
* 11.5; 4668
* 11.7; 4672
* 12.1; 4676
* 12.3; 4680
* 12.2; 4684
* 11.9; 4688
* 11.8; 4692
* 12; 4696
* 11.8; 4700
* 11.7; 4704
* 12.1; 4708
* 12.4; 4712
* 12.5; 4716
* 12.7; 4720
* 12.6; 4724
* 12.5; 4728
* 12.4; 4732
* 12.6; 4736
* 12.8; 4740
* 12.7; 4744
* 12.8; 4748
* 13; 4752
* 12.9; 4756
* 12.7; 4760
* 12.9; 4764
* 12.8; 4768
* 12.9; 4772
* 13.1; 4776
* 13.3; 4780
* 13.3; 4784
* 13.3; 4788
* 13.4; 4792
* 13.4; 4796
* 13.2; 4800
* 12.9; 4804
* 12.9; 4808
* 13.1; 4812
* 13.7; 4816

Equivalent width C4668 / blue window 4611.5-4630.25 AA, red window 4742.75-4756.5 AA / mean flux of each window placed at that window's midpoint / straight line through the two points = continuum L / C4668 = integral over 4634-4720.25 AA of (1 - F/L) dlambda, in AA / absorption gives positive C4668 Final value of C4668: 5.1 AA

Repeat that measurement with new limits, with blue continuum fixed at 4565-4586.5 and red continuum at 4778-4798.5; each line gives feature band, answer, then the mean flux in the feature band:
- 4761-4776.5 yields 0.4 AA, 12.9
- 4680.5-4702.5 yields 1.4 AA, 12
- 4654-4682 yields 1.4 AA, 12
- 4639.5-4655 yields 0.6 AA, 12.1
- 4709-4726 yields 0.5 AA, 12.5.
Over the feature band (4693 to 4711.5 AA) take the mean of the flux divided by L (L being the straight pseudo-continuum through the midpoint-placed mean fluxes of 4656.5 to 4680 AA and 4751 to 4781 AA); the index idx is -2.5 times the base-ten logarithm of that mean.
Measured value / 0.034 mag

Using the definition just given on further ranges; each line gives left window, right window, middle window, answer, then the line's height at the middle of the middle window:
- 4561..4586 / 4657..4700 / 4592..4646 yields -0.039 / 12.1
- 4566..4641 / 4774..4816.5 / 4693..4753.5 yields 0.042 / 12.9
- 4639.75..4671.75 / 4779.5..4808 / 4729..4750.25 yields 0.008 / 12.8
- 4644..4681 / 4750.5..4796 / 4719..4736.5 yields 0.007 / 12.6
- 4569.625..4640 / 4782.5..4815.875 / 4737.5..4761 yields 0.016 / 13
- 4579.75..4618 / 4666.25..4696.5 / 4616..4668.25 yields -0.033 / 12.1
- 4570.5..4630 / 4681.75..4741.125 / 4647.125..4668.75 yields 0.024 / 12.3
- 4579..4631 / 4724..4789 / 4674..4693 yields 0.049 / 12.6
